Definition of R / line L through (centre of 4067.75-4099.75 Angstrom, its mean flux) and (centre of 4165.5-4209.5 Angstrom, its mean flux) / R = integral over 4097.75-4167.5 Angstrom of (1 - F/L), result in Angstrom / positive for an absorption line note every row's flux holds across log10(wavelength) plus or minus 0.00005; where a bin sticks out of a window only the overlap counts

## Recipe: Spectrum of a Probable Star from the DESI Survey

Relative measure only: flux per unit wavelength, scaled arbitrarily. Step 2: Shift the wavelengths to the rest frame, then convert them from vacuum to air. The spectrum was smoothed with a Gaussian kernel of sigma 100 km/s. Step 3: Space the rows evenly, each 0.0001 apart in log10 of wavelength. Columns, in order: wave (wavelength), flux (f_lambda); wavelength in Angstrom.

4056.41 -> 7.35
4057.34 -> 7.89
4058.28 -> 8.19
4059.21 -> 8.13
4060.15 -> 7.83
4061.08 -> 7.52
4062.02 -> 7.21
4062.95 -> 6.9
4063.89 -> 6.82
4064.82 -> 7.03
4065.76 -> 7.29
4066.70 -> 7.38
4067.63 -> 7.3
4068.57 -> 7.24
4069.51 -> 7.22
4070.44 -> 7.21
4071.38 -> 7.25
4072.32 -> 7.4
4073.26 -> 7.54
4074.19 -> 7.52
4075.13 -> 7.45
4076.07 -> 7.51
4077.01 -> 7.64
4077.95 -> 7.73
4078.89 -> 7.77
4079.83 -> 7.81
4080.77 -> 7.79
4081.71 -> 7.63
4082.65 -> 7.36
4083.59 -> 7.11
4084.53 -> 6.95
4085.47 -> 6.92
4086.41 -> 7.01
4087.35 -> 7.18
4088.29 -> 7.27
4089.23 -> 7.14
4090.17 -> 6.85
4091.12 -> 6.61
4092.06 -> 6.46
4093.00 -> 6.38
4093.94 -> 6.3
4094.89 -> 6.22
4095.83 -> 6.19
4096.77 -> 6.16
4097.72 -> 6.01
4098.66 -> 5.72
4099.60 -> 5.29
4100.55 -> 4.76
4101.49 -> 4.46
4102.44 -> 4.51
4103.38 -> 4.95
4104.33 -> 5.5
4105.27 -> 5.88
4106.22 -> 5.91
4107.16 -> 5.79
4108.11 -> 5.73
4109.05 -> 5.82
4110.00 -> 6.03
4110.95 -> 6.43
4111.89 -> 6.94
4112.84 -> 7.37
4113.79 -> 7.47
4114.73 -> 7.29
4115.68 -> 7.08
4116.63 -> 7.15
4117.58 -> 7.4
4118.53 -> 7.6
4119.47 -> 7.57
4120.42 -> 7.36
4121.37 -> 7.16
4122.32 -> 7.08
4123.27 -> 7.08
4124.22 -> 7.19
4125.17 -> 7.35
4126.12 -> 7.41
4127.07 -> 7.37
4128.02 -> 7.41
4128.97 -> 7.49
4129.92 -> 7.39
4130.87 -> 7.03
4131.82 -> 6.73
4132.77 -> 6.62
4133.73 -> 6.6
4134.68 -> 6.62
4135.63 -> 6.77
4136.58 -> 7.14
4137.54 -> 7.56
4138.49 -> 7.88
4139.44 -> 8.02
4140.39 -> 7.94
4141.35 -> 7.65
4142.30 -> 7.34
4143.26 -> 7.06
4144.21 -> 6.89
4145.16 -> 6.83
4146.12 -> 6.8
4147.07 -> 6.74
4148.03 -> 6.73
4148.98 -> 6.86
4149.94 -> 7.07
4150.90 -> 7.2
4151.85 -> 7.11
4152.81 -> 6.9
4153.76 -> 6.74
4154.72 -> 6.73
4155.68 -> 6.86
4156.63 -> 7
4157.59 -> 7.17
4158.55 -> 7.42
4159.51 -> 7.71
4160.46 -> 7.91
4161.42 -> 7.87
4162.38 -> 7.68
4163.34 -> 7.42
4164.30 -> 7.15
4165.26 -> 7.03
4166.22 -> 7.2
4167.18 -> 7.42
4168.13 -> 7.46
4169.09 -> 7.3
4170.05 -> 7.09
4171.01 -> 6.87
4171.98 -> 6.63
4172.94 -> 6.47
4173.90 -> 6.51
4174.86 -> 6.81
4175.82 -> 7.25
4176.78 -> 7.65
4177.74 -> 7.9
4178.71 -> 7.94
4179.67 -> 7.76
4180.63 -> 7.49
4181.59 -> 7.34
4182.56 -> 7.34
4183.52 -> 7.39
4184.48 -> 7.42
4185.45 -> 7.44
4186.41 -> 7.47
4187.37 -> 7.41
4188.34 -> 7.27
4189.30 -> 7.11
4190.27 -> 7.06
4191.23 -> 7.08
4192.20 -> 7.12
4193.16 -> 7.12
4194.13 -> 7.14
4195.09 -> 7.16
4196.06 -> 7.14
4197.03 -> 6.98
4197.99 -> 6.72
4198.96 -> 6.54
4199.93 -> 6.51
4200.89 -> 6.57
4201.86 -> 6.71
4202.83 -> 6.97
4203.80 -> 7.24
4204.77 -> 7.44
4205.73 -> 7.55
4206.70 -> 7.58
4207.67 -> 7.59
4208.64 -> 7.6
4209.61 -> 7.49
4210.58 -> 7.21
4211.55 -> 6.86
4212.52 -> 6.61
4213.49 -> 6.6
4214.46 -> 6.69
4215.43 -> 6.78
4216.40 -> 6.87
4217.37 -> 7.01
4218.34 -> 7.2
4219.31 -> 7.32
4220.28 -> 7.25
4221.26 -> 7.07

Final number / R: 2.22 Angstrom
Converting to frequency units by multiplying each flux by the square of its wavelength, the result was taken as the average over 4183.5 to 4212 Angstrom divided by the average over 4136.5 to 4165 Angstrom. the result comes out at 1.0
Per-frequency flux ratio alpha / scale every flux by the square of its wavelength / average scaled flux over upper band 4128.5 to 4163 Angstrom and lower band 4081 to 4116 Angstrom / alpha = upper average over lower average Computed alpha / 1.16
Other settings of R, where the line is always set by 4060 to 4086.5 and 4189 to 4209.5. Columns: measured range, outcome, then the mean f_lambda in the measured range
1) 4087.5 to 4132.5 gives 4.4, 6.57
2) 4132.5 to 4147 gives 0.1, 7.18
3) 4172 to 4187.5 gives -0.4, 7.33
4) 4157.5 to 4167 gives -0.4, 7.46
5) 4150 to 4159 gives 0.2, 7.01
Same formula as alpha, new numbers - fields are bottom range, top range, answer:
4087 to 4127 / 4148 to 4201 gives 1.14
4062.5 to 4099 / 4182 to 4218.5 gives 1.07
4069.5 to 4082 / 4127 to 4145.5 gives 0.99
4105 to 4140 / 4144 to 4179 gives 1.04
